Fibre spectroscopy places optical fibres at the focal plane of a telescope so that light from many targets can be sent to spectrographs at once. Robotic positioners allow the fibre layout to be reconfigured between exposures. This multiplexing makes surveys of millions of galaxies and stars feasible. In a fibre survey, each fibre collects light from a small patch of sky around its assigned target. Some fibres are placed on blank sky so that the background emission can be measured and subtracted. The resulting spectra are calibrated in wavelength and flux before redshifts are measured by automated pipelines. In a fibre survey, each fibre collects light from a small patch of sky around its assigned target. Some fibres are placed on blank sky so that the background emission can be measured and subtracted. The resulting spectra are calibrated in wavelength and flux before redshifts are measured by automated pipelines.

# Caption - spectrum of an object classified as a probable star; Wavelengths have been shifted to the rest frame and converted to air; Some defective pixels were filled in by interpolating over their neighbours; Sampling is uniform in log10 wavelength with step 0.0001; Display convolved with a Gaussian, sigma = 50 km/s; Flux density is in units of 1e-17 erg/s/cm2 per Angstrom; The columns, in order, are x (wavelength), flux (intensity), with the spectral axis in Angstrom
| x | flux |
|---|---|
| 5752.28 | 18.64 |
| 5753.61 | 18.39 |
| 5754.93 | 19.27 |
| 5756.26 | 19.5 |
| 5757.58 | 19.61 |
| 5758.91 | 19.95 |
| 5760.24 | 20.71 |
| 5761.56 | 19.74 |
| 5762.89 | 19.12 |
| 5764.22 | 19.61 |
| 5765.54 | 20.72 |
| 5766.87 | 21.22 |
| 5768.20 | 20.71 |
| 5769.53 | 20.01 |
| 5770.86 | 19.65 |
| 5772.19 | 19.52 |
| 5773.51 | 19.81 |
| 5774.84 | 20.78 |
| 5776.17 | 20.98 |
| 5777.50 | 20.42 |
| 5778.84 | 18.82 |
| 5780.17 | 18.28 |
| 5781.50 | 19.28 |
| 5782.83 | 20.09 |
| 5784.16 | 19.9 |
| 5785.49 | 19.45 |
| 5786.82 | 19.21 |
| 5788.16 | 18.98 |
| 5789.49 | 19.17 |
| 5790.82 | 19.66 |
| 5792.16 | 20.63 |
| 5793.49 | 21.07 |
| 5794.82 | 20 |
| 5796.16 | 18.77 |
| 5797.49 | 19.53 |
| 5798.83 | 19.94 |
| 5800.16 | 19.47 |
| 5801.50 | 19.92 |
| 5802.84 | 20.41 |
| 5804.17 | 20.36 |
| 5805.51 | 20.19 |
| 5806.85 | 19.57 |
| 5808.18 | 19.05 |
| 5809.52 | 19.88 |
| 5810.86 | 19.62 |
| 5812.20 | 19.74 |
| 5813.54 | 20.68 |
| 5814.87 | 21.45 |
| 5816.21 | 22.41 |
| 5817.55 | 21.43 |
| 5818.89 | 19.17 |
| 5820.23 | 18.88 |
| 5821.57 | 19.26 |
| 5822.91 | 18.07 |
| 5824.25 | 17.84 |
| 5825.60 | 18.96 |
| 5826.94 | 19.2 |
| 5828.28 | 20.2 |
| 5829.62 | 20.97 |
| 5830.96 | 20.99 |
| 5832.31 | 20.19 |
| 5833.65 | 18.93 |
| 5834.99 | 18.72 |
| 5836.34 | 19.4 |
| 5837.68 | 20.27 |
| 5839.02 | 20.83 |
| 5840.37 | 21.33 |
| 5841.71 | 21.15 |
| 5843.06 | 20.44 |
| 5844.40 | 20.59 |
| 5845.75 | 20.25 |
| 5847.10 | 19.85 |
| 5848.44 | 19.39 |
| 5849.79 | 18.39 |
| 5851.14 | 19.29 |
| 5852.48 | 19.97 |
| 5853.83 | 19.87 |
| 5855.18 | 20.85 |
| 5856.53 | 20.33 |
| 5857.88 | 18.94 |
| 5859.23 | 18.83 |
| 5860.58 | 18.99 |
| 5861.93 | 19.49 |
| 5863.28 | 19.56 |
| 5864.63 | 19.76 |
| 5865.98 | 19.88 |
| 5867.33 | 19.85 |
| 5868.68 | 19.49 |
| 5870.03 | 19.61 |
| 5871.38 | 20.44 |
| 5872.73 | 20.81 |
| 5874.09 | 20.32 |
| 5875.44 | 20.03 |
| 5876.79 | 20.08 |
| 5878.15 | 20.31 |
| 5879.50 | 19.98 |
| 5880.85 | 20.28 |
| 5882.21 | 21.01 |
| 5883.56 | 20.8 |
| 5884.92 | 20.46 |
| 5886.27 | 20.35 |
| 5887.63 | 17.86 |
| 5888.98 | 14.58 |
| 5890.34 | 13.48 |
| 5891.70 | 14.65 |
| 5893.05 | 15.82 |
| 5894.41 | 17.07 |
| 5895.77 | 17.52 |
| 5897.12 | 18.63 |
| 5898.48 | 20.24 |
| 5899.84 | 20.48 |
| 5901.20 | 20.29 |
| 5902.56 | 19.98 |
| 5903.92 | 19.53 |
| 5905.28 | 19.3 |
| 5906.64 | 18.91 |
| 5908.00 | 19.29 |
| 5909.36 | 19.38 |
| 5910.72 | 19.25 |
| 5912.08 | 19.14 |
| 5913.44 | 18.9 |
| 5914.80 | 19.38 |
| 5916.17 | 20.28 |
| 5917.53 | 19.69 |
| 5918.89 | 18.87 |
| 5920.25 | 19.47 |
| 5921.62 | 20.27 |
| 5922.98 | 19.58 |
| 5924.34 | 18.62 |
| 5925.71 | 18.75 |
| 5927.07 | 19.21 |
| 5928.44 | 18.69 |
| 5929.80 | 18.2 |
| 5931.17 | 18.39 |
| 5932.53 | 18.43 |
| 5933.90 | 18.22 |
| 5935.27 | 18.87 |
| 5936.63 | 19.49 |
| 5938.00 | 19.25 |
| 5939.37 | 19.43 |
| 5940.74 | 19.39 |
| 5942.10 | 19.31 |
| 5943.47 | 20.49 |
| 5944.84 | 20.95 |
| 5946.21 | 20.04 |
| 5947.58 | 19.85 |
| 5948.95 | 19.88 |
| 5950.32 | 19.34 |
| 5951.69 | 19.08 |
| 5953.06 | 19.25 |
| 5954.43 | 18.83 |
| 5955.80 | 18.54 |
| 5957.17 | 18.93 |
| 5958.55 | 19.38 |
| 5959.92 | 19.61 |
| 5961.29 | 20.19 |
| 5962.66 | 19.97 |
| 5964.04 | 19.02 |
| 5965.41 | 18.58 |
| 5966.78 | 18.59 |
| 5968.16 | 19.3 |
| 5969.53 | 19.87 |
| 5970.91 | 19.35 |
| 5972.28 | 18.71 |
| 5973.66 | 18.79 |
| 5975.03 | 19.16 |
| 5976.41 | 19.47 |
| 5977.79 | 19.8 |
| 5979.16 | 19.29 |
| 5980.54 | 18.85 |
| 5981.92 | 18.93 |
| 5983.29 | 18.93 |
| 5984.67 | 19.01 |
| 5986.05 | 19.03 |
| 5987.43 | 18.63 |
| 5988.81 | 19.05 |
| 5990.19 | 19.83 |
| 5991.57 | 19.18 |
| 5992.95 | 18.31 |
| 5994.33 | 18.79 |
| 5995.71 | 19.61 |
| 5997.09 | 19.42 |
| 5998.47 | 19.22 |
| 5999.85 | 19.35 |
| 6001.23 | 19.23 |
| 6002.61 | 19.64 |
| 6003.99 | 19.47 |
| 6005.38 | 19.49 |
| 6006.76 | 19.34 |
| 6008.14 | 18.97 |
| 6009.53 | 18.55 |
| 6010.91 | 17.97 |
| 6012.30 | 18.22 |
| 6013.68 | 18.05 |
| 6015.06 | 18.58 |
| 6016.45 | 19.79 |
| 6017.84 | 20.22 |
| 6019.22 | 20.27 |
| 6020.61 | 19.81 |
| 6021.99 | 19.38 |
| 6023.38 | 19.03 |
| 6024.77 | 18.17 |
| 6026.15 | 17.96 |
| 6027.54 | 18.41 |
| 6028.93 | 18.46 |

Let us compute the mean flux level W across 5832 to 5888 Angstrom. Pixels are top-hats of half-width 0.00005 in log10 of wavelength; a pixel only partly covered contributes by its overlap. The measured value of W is 19.9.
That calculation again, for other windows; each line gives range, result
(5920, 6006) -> 19.2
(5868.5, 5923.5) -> 19.2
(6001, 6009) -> 19.3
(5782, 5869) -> 19.8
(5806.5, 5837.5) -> 19.8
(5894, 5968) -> 19.3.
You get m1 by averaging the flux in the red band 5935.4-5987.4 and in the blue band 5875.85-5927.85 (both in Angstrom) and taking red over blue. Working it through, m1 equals 1.02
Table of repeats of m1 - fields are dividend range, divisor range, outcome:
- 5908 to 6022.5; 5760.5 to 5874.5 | 0.97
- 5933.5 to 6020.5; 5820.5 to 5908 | 0.99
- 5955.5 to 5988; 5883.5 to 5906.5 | 1.05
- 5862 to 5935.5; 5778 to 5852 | 0.97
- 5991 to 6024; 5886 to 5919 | 1.04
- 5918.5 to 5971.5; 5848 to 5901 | 1.00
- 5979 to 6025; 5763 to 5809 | 0.96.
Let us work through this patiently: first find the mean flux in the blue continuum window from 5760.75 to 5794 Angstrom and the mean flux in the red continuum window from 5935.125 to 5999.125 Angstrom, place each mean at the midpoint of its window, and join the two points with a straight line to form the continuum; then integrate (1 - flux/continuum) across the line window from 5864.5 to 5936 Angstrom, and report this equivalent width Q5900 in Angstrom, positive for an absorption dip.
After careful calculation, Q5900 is 1.5 Angstrom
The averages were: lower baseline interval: 19.9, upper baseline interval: 19.3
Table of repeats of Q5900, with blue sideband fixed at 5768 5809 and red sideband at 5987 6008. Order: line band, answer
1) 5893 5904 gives 0.3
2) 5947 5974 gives 0.1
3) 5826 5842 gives -0.4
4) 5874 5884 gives -0.4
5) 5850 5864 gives 0.0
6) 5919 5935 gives 0.4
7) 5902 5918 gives 0.0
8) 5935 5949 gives -0.3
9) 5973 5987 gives 0.1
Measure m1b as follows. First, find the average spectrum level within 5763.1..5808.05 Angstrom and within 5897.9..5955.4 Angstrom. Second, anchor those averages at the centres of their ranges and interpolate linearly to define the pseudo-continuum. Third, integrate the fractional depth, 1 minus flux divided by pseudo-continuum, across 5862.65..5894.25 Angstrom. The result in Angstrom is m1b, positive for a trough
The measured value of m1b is 0.8 Angstrom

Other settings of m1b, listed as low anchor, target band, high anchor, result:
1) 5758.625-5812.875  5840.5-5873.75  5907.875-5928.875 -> -0.5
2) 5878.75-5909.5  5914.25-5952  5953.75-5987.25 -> -0.8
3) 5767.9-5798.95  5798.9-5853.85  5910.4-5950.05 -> -0.8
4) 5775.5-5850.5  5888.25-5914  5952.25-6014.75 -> 1.6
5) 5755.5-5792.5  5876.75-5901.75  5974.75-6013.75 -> 1.1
